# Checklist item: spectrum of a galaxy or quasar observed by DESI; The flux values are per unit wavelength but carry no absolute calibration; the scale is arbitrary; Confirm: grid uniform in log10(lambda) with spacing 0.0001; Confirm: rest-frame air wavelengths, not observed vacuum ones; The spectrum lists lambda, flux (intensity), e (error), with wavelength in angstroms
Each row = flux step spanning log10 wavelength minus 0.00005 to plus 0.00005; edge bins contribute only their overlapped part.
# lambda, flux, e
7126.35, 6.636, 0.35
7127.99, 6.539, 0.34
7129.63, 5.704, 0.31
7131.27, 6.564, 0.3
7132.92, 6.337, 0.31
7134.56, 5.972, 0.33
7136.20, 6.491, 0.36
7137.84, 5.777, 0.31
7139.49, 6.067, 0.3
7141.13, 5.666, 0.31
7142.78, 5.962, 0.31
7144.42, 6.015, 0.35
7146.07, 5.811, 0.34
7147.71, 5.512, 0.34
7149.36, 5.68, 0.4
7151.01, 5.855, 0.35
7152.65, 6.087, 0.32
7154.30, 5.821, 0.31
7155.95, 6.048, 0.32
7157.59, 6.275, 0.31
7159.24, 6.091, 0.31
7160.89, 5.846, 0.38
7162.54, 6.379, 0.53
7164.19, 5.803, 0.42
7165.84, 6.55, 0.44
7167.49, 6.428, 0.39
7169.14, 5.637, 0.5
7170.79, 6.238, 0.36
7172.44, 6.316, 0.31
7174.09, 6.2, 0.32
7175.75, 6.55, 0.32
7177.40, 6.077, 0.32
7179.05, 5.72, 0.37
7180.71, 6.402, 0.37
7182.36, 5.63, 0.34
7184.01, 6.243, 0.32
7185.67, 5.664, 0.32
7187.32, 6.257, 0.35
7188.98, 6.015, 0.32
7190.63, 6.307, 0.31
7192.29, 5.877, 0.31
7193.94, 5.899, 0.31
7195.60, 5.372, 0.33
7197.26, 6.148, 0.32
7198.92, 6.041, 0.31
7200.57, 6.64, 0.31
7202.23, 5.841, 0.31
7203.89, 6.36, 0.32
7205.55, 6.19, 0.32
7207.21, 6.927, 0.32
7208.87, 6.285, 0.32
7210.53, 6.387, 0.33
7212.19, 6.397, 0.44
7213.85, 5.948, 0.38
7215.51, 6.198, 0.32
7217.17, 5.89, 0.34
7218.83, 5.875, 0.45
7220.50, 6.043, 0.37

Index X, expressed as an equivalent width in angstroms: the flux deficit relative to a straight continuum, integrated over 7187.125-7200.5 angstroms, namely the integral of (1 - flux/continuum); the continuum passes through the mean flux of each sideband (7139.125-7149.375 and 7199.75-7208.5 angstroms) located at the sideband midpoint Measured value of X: 0.58 angstroms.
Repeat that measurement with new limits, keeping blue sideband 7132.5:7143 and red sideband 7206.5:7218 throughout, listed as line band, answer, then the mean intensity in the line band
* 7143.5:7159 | 0.4 angstroms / 5.91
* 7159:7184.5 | 0.1 angstroms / 6.13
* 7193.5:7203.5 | 0.4 angstroms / 6.01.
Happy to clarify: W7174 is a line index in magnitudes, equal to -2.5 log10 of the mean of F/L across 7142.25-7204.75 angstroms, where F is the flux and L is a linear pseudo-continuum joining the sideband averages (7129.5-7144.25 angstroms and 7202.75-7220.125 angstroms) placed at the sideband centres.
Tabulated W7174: 0.02 mag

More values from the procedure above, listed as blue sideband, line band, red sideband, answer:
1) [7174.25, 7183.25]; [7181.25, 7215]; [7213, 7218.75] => -0.015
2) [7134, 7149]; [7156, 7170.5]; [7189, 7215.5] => -0.022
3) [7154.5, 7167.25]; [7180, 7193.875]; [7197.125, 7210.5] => 0.036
